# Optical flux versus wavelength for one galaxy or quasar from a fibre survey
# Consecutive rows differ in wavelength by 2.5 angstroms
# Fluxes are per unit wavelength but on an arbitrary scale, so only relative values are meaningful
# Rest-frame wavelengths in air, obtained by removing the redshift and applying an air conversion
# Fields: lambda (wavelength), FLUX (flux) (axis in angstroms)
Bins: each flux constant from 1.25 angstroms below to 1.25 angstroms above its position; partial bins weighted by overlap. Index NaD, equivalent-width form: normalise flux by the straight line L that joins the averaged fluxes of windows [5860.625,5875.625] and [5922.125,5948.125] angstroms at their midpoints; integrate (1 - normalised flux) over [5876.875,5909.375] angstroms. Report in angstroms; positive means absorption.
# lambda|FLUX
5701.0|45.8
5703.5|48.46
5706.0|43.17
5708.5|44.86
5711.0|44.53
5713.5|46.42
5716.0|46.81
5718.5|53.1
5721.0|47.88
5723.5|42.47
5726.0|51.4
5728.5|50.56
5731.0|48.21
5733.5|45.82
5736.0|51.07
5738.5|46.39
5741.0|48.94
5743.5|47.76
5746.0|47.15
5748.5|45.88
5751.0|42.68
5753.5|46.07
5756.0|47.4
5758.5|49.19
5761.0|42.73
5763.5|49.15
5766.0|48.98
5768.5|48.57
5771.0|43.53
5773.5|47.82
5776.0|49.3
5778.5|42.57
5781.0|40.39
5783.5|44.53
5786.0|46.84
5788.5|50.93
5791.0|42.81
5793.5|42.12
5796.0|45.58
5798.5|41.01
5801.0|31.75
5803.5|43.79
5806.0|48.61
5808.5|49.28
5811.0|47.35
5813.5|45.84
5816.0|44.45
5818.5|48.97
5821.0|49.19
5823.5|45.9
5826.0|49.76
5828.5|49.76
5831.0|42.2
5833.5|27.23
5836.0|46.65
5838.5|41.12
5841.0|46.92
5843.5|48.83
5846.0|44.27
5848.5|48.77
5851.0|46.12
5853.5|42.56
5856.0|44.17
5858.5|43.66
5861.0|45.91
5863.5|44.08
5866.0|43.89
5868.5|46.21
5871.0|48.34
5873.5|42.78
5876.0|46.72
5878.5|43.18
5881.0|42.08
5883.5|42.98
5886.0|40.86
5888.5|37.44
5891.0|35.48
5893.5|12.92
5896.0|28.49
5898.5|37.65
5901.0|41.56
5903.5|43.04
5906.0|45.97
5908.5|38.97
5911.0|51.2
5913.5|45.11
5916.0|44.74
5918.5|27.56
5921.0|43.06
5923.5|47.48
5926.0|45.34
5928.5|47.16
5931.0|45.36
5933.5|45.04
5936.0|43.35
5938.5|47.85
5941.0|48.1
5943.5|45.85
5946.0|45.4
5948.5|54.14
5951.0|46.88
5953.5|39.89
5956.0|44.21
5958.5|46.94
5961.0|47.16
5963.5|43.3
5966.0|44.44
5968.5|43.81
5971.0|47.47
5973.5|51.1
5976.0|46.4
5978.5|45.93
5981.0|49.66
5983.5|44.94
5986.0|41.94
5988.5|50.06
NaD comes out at 5.6 angstroms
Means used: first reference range 45.2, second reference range 46.3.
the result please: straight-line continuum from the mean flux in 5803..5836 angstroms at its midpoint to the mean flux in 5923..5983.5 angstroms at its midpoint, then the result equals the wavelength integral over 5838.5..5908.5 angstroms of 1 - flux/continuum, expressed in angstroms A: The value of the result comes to 6.0 angstroms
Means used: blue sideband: 45.6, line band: 42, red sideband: 46.3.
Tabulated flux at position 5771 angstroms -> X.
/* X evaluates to 43.53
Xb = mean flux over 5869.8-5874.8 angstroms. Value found 45.5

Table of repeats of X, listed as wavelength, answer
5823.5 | 45.9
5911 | 51.2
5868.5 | 46.21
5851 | 46.12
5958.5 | 46.94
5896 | 28.49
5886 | 40.86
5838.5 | 41.12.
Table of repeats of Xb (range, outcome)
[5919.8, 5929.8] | 45.8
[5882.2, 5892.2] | 39.2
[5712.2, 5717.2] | 46.6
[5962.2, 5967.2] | 43.9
